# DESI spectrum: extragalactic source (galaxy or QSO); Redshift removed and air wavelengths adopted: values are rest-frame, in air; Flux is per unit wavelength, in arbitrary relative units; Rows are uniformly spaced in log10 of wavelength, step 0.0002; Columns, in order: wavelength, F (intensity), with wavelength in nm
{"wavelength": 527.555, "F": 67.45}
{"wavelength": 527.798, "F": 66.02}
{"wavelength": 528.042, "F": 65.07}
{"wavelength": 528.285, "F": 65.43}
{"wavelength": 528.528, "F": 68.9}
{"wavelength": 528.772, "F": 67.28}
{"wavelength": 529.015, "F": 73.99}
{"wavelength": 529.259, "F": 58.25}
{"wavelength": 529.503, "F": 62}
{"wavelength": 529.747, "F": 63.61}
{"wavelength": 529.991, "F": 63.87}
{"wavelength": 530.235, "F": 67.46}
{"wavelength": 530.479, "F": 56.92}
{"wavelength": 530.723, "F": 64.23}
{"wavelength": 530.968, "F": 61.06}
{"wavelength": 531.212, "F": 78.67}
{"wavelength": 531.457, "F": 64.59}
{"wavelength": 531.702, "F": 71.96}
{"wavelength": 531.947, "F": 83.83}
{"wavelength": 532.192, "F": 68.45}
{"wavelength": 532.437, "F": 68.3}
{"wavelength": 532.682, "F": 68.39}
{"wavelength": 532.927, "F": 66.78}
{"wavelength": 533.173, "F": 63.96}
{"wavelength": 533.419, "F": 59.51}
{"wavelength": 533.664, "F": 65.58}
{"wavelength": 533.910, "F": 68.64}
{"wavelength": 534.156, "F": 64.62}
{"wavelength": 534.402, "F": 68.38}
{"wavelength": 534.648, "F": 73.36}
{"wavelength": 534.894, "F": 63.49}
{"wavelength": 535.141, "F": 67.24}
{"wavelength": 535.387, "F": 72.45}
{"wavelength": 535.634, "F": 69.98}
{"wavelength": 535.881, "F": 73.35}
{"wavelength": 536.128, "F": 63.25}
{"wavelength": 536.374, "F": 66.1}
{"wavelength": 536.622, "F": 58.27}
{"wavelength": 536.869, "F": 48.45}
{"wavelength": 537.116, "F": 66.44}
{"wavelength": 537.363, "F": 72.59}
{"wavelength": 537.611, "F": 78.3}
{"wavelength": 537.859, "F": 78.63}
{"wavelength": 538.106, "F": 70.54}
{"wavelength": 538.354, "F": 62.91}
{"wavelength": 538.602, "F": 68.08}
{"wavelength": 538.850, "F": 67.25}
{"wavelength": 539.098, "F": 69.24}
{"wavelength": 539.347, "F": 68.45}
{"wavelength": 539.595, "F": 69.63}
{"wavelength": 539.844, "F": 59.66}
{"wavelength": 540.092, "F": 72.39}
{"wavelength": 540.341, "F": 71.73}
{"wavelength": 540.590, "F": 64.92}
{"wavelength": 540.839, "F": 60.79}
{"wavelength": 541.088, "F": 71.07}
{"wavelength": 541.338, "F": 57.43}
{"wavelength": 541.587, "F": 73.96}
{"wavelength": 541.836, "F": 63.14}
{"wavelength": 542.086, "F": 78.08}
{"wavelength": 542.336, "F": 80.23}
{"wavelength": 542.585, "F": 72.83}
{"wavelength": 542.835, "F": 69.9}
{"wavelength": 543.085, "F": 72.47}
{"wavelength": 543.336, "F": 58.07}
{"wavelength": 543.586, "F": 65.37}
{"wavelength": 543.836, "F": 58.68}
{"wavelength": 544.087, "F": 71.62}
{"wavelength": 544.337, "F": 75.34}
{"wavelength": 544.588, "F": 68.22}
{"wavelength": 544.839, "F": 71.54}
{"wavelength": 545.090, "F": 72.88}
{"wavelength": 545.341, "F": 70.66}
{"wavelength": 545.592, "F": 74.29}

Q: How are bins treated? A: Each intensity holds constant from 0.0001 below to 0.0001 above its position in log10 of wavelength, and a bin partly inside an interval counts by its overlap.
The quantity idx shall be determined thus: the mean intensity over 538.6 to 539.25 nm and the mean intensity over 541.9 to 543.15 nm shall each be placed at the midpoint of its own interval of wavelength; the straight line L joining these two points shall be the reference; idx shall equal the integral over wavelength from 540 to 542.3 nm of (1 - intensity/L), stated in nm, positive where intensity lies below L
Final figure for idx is 0.11 nm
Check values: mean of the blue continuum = 68.2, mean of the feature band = 68.5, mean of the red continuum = 74.2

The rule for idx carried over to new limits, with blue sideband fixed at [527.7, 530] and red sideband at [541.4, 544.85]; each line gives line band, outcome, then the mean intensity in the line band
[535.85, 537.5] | 0.10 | 63.7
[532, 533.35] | -0.02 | 67.7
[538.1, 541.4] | 0.09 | 66.7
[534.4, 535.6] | -0.03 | 69.1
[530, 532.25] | -0.07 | 68.4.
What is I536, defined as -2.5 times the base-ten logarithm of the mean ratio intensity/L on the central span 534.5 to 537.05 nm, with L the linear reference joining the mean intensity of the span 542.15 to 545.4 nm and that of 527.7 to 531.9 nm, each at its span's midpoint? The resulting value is 0.03 mag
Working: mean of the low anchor 66.2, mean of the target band 65.6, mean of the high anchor 70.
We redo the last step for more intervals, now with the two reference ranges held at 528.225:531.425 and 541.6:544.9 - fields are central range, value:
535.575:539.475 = 0.01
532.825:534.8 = 0.01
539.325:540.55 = 0.01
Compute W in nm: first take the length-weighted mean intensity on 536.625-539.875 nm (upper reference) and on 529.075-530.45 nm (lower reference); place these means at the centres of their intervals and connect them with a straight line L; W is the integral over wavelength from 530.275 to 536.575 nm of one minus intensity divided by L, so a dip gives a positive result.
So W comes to -0.25 nm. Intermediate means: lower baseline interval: 63.1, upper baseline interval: 67.6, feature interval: 67.6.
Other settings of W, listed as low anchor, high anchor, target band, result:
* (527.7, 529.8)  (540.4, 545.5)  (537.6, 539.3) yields -0.06 nm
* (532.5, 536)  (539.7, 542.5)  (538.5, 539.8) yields 0.01 nm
